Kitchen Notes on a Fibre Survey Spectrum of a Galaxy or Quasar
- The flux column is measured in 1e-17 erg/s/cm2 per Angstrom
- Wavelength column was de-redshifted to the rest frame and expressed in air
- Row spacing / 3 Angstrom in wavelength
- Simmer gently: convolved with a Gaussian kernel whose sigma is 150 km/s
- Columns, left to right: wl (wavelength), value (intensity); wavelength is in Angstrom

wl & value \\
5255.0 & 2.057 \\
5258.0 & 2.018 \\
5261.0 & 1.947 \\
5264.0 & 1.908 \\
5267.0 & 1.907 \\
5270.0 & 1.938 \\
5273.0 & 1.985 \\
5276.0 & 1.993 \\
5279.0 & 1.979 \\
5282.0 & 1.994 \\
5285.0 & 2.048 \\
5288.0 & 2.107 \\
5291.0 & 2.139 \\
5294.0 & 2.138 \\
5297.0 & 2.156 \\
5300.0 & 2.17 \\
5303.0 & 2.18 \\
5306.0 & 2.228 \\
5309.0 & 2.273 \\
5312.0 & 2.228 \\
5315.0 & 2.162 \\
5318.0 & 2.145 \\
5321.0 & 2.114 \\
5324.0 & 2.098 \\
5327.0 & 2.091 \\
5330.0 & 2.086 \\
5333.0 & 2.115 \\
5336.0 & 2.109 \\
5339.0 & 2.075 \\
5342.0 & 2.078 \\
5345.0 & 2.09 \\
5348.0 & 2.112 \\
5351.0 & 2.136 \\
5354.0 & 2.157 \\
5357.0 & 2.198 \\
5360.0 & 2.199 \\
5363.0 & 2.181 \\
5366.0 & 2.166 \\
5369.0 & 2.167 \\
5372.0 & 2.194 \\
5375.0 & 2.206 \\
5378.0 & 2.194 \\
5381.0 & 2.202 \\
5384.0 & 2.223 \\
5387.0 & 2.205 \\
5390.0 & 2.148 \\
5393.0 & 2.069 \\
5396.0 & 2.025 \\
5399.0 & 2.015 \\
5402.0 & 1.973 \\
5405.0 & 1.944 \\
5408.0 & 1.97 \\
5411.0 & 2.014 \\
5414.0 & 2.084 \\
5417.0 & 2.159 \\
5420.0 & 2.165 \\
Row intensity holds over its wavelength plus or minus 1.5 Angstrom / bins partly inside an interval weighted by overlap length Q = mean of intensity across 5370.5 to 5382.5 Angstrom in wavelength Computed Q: 2.2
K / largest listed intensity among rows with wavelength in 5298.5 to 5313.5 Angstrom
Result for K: 2.273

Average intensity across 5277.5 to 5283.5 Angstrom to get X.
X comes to 1.99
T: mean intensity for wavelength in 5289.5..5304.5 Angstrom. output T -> 2.16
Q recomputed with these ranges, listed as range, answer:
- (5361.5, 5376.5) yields 2.18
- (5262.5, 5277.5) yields 1.95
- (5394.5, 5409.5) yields 1.99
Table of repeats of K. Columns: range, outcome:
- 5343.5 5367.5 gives 2.199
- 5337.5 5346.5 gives 2.09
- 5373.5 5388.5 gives 2.223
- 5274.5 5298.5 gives 2.156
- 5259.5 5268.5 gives 1.947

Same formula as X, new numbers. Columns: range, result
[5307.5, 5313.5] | 2.25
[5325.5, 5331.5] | 2.09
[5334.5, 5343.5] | 2.09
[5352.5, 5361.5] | 2.18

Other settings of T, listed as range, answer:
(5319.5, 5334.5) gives 2.1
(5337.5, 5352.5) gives 2.1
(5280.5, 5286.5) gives 2.02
